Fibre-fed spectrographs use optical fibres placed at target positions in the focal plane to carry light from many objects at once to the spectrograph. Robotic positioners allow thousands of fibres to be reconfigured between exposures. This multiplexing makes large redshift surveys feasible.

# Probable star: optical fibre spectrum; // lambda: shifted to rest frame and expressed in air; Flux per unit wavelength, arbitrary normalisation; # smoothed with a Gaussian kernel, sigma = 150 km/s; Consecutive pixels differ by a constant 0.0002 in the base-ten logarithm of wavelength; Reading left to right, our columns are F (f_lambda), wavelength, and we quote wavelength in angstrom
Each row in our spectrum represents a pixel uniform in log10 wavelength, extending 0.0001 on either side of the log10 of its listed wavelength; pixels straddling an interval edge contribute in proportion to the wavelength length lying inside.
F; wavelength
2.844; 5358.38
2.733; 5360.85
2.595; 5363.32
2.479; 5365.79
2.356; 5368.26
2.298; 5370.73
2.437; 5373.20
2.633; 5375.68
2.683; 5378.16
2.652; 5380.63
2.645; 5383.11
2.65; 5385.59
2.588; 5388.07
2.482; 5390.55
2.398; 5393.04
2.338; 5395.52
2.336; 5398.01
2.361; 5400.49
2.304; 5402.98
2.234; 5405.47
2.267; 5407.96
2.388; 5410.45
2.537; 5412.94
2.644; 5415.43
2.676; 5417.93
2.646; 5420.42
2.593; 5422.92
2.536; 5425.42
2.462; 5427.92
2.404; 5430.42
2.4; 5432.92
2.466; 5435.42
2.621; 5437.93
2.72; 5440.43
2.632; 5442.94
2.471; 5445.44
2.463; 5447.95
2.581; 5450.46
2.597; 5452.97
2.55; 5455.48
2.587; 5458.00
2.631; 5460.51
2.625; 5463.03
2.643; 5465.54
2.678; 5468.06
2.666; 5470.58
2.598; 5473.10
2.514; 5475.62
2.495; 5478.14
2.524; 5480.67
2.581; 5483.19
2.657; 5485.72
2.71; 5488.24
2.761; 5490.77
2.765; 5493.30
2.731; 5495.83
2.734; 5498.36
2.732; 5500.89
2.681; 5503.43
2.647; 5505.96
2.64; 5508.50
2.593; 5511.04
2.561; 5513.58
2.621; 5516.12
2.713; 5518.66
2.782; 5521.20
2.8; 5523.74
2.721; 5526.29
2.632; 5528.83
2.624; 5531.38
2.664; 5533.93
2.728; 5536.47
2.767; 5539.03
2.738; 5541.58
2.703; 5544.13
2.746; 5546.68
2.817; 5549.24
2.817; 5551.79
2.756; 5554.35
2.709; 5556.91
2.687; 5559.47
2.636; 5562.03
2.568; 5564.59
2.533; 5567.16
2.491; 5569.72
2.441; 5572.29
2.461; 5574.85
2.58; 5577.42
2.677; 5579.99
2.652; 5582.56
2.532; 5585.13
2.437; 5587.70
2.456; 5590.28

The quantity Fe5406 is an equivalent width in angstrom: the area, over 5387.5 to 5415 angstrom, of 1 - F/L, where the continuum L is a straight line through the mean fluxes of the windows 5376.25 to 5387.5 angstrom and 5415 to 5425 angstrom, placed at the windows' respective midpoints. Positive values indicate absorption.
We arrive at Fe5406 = 2.64 angstrom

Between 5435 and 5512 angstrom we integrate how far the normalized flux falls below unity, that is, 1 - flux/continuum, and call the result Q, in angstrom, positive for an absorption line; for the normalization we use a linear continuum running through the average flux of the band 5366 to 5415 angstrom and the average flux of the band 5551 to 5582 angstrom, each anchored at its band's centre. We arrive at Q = -2.9 angstrom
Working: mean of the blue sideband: 2.46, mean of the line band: 2.62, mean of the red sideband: 2.61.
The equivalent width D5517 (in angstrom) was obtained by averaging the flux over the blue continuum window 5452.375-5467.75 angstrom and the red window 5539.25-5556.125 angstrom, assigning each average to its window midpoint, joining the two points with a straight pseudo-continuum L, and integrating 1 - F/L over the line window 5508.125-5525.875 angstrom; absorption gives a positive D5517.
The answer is 0.2 angstrom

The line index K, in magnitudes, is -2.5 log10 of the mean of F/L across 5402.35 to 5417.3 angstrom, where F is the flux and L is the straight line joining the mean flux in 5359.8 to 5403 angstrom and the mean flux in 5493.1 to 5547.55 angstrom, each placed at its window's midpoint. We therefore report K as 0.06 mag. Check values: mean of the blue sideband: 2.5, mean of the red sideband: 2.69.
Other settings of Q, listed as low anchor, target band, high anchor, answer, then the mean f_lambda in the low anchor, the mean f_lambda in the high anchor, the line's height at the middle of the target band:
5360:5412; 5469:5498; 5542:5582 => -0.84 angstrom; 2.47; 2.64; 2.57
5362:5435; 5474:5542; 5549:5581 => -2.51 angstrom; 2.48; 2.62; 2.57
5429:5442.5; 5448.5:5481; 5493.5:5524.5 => 0.00 angstrom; 2.53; 2.69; 2.59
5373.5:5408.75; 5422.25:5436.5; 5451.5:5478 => 0.38 angstrom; 2.47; 2.6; 2.54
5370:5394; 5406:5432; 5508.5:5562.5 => 0.84 angstrom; 2.55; 2.71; 2.59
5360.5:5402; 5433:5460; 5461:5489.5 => 0.14 angstrom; 2.5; 2.61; 2.58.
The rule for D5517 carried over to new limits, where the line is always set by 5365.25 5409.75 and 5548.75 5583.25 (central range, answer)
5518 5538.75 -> -0.98 angstrom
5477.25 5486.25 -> -0.06 angstrom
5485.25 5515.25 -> -1.44 angstrom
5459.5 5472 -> -0.60 angstrom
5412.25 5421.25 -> -0.55 angstrom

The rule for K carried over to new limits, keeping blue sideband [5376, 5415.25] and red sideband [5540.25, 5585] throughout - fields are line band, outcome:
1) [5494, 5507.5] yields -0.05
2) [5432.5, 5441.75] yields -0.02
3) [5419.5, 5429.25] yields -0.02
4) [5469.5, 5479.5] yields -0.01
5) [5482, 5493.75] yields -0.05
